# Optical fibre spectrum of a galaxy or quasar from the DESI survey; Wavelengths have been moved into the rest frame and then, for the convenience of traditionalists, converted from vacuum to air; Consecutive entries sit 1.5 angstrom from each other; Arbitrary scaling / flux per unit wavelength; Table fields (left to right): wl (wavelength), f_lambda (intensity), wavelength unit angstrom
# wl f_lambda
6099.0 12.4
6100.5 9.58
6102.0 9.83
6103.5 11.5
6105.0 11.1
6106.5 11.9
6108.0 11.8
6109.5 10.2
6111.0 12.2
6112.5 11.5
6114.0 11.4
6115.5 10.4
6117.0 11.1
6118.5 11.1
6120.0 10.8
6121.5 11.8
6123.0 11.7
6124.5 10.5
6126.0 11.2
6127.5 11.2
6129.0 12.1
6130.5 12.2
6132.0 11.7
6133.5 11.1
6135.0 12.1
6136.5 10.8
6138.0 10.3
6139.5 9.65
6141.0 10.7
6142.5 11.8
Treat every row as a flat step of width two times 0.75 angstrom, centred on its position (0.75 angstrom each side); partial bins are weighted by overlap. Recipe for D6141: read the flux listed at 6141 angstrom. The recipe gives 10.7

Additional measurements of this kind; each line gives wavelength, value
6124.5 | 10.5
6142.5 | 11.8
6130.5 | 12.2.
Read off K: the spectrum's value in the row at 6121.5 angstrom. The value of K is 11.8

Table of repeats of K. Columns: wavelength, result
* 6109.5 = 10.2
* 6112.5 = 11.5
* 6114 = 11.4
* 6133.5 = 11.1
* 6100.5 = 9.58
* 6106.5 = 11.9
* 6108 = 11.8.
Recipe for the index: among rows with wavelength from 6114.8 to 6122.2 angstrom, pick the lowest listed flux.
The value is 10.4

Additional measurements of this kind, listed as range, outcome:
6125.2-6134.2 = 11.1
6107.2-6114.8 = 10.2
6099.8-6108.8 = 9.58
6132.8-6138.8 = 10.3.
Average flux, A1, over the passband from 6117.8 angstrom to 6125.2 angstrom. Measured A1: 11.2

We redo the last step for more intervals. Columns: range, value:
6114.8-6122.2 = 11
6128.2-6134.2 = 11.8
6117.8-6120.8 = 11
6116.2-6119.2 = 11.1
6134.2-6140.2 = 10.7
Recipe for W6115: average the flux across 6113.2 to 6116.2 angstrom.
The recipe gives 10.9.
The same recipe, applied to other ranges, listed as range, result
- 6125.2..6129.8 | 11.5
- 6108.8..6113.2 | 11.3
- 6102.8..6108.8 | 11.6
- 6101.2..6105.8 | 10.8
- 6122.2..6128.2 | 11.2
